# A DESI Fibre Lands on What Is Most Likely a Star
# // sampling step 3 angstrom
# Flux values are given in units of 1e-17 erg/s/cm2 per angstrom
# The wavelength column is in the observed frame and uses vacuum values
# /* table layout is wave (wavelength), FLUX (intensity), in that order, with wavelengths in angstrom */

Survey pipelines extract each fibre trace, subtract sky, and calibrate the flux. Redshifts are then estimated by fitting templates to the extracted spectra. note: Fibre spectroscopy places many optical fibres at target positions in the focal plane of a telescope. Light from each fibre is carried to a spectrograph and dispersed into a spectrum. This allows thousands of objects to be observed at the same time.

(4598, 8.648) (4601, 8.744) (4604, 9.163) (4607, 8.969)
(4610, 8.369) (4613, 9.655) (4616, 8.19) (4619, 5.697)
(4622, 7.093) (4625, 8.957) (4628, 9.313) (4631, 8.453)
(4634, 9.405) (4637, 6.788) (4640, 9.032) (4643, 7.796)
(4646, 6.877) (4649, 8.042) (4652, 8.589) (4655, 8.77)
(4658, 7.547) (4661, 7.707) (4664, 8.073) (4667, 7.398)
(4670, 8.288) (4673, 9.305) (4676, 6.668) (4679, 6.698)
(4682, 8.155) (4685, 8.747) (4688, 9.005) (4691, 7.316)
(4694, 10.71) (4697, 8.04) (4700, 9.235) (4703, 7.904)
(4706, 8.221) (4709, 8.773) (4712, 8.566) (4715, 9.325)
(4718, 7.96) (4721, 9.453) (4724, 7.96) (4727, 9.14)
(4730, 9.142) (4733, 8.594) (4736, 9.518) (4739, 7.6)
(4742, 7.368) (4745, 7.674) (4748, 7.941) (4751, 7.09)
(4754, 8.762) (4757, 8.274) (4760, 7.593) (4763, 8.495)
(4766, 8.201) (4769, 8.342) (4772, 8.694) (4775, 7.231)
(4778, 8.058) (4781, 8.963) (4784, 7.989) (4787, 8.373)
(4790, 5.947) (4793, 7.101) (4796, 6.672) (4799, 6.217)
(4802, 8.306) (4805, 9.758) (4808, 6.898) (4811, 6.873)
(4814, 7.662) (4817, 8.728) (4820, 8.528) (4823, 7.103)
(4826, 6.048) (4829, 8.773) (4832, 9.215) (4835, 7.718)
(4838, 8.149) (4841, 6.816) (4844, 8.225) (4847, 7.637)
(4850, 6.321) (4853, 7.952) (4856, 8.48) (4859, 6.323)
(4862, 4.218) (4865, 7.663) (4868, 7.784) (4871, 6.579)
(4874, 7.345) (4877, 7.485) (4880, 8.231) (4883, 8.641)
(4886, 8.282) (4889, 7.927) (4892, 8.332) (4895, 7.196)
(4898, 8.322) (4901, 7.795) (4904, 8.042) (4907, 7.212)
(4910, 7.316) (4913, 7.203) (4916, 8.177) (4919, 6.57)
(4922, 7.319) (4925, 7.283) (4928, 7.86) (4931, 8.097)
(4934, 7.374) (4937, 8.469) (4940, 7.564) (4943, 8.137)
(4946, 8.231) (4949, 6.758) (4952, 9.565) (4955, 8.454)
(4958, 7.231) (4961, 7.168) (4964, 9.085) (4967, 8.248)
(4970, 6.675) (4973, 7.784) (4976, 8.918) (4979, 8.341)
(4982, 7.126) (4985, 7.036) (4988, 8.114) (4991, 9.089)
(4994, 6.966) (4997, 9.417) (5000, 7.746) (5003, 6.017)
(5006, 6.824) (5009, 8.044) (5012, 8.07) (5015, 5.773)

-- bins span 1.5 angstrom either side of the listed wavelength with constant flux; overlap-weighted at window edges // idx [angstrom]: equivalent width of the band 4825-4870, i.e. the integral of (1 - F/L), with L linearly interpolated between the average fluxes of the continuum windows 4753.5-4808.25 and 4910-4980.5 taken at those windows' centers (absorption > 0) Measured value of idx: 2.5 angstrom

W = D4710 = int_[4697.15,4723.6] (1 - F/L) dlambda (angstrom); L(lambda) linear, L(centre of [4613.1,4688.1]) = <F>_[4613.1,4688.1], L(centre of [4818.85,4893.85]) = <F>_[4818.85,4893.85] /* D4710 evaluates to -2.4 angstrom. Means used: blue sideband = 8.04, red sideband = 7.58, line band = 8.62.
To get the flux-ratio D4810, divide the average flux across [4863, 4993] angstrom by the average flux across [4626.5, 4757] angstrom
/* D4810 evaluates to 0.9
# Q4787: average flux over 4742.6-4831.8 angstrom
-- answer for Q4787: 7.82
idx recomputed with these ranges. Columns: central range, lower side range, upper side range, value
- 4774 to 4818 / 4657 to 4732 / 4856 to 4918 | 1.57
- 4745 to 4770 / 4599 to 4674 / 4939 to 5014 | 0.15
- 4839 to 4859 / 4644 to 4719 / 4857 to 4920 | 0.33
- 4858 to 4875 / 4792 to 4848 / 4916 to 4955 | 2.44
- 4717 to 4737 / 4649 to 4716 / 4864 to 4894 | -1.54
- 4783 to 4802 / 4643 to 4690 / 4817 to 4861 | 1.53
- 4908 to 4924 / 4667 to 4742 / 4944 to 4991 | 1.48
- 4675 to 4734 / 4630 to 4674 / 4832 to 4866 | -4.43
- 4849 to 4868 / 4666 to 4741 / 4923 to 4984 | 2.82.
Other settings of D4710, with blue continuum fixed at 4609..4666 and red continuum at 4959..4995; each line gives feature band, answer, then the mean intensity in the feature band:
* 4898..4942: 1.7 angstrom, 7.62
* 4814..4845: 0.3 angstrom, 7.91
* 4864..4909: 0.9 angstrom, 7.79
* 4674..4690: 0.4 angstrom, 7.88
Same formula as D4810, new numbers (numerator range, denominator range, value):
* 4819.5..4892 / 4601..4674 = 0.92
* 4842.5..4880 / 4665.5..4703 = 0.87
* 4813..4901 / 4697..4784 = 0.92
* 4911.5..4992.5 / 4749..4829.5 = 1.01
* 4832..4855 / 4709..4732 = 0.87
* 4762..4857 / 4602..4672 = 0.95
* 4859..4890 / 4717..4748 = 0.87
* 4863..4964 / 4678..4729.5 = 0.90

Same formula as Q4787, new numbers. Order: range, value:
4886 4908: 7.88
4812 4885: 7.57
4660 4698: 8.17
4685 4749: 8.55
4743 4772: 8.06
